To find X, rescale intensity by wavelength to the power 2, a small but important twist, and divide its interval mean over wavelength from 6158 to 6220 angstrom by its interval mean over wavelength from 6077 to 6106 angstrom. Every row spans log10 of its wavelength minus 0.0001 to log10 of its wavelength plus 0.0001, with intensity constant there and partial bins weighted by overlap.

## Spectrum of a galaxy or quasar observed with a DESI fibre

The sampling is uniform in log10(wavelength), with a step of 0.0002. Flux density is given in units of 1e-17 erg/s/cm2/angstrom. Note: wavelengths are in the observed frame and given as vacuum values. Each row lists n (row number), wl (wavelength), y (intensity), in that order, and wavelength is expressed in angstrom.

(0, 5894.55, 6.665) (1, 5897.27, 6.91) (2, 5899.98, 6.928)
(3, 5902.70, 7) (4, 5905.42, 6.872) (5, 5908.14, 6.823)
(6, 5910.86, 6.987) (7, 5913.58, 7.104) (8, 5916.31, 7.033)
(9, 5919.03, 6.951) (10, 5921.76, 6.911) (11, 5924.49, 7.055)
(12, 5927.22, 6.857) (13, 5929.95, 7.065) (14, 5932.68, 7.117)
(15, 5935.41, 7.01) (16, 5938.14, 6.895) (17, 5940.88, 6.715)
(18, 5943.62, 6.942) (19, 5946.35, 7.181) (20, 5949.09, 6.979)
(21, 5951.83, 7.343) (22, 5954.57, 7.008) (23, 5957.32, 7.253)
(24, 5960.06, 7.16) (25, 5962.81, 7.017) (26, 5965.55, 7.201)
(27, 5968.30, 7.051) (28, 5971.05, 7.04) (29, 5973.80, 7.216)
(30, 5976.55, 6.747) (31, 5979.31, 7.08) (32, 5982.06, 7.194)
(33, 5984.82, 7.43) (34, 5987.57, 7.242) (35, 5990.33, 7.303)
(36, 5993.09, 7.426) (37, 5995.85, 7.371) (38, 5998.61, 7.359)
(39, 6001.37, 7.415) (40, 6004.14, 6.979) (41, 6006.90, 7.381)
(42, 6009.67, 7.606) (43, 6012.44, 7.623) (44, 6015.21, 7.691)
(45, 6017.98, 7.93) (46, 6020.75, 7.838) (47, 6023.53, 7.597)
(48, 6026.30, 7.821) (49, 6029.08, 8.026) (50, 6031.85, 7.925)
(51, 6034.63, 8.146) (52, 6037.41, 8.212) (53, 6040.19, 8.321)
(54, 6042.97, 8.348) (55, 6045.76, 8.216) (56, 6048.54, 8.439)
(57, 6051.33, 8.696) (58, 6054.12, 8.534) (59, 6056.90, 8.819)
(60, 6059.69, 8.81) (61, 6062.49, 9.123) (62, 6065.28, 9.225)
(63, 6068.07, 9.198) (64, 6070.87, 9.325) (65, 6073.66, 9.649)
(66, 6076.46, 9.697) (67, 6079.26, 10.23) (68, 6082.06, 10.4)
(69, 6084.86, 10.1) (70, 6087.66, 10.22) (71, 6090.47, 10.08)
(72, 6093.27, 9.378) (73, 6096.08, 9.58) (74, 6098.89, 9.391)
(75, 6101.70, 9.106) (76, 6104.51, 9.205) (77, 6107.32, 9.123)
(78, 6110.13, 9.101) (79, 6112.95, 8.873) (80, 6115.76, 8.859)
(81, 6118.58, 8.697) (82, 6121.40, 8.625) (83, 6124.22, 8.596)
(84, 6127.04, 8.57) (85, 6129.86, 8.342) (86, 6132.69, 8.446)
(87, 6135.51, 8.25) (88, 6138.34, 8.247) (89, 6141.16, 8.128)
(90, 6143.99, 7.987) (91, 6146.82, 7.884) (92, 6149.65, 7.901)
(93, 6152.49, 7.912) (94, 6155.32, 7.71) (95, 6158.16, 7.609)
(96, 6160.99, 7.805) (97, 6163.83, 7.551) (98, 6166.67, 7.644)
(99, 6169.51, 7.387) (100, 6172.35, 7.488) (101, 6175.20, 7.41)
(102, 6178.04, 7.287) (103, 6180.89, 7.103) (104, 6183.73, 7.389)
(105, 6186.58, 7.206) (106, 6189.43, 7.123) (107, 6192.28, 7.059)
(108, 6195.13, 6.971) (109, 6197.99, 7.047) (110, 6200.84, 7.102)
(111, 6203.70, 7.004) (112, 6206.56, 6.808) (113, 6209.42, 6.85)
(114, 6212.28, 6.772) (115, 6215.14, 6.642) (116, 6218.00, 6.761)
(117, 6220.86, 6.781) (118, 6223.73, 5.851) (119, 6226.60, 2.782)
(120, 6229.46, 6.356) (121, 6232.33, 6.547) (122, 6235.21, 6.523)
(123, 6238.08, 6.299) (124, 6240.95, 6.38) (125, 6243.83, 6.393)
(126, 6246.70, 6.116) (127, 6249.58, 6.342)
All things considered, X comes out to 0.76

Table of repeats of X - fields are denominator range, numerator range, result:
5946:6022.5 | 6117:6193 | 1.14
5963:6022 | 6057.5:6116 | 1.33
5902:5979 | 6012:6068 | 1.22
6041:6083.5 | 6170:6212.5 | 0.82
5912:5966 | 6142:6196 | 1.15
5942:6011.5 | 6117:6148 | 1.22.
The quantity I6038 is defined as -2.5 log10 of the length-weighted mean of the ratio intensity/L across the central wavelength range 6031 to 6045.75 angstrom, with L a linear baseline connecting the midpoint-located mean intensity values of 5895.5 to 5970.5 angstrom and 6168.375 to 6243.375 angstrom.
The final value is -0.19 mag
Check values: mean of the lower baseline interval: 7.01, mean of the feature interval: 8.2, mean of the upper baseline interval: 6.72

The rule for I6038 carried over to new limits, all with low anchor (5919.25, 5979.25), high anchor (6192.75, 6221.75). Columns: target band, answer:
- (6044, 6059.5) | -0.22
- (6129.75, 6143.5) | -0.19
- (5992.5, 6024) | -0.08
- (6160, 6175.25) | -0.10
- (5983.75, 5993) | -0.05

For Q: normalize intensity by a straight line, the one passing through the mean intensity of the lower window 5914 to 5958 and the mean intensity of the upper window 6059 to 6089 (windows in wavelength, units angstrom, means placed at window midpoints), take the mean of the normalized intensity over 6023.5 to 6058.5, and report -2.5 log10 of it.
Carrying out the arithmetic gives 0.09 mag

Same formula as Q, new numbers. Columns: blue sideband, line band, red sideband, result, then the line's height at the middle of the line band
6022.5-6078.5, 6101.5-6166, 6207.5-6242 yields -0.12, 7.48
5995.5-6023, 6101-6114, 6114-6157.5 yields -0.12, 8.1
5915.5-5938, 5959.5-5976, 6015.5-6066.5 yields 0.06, 7.47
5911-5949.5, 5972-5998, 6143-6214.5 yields -0.02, 7.07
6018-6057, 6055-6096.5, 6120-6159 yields -0.17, 8.18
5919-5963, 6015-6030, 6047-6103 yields 0.09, 8.47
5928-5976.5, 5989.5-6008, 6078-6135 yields 0.06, 7.71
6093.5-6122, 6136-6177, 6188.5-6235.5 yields 0.02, 7.88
